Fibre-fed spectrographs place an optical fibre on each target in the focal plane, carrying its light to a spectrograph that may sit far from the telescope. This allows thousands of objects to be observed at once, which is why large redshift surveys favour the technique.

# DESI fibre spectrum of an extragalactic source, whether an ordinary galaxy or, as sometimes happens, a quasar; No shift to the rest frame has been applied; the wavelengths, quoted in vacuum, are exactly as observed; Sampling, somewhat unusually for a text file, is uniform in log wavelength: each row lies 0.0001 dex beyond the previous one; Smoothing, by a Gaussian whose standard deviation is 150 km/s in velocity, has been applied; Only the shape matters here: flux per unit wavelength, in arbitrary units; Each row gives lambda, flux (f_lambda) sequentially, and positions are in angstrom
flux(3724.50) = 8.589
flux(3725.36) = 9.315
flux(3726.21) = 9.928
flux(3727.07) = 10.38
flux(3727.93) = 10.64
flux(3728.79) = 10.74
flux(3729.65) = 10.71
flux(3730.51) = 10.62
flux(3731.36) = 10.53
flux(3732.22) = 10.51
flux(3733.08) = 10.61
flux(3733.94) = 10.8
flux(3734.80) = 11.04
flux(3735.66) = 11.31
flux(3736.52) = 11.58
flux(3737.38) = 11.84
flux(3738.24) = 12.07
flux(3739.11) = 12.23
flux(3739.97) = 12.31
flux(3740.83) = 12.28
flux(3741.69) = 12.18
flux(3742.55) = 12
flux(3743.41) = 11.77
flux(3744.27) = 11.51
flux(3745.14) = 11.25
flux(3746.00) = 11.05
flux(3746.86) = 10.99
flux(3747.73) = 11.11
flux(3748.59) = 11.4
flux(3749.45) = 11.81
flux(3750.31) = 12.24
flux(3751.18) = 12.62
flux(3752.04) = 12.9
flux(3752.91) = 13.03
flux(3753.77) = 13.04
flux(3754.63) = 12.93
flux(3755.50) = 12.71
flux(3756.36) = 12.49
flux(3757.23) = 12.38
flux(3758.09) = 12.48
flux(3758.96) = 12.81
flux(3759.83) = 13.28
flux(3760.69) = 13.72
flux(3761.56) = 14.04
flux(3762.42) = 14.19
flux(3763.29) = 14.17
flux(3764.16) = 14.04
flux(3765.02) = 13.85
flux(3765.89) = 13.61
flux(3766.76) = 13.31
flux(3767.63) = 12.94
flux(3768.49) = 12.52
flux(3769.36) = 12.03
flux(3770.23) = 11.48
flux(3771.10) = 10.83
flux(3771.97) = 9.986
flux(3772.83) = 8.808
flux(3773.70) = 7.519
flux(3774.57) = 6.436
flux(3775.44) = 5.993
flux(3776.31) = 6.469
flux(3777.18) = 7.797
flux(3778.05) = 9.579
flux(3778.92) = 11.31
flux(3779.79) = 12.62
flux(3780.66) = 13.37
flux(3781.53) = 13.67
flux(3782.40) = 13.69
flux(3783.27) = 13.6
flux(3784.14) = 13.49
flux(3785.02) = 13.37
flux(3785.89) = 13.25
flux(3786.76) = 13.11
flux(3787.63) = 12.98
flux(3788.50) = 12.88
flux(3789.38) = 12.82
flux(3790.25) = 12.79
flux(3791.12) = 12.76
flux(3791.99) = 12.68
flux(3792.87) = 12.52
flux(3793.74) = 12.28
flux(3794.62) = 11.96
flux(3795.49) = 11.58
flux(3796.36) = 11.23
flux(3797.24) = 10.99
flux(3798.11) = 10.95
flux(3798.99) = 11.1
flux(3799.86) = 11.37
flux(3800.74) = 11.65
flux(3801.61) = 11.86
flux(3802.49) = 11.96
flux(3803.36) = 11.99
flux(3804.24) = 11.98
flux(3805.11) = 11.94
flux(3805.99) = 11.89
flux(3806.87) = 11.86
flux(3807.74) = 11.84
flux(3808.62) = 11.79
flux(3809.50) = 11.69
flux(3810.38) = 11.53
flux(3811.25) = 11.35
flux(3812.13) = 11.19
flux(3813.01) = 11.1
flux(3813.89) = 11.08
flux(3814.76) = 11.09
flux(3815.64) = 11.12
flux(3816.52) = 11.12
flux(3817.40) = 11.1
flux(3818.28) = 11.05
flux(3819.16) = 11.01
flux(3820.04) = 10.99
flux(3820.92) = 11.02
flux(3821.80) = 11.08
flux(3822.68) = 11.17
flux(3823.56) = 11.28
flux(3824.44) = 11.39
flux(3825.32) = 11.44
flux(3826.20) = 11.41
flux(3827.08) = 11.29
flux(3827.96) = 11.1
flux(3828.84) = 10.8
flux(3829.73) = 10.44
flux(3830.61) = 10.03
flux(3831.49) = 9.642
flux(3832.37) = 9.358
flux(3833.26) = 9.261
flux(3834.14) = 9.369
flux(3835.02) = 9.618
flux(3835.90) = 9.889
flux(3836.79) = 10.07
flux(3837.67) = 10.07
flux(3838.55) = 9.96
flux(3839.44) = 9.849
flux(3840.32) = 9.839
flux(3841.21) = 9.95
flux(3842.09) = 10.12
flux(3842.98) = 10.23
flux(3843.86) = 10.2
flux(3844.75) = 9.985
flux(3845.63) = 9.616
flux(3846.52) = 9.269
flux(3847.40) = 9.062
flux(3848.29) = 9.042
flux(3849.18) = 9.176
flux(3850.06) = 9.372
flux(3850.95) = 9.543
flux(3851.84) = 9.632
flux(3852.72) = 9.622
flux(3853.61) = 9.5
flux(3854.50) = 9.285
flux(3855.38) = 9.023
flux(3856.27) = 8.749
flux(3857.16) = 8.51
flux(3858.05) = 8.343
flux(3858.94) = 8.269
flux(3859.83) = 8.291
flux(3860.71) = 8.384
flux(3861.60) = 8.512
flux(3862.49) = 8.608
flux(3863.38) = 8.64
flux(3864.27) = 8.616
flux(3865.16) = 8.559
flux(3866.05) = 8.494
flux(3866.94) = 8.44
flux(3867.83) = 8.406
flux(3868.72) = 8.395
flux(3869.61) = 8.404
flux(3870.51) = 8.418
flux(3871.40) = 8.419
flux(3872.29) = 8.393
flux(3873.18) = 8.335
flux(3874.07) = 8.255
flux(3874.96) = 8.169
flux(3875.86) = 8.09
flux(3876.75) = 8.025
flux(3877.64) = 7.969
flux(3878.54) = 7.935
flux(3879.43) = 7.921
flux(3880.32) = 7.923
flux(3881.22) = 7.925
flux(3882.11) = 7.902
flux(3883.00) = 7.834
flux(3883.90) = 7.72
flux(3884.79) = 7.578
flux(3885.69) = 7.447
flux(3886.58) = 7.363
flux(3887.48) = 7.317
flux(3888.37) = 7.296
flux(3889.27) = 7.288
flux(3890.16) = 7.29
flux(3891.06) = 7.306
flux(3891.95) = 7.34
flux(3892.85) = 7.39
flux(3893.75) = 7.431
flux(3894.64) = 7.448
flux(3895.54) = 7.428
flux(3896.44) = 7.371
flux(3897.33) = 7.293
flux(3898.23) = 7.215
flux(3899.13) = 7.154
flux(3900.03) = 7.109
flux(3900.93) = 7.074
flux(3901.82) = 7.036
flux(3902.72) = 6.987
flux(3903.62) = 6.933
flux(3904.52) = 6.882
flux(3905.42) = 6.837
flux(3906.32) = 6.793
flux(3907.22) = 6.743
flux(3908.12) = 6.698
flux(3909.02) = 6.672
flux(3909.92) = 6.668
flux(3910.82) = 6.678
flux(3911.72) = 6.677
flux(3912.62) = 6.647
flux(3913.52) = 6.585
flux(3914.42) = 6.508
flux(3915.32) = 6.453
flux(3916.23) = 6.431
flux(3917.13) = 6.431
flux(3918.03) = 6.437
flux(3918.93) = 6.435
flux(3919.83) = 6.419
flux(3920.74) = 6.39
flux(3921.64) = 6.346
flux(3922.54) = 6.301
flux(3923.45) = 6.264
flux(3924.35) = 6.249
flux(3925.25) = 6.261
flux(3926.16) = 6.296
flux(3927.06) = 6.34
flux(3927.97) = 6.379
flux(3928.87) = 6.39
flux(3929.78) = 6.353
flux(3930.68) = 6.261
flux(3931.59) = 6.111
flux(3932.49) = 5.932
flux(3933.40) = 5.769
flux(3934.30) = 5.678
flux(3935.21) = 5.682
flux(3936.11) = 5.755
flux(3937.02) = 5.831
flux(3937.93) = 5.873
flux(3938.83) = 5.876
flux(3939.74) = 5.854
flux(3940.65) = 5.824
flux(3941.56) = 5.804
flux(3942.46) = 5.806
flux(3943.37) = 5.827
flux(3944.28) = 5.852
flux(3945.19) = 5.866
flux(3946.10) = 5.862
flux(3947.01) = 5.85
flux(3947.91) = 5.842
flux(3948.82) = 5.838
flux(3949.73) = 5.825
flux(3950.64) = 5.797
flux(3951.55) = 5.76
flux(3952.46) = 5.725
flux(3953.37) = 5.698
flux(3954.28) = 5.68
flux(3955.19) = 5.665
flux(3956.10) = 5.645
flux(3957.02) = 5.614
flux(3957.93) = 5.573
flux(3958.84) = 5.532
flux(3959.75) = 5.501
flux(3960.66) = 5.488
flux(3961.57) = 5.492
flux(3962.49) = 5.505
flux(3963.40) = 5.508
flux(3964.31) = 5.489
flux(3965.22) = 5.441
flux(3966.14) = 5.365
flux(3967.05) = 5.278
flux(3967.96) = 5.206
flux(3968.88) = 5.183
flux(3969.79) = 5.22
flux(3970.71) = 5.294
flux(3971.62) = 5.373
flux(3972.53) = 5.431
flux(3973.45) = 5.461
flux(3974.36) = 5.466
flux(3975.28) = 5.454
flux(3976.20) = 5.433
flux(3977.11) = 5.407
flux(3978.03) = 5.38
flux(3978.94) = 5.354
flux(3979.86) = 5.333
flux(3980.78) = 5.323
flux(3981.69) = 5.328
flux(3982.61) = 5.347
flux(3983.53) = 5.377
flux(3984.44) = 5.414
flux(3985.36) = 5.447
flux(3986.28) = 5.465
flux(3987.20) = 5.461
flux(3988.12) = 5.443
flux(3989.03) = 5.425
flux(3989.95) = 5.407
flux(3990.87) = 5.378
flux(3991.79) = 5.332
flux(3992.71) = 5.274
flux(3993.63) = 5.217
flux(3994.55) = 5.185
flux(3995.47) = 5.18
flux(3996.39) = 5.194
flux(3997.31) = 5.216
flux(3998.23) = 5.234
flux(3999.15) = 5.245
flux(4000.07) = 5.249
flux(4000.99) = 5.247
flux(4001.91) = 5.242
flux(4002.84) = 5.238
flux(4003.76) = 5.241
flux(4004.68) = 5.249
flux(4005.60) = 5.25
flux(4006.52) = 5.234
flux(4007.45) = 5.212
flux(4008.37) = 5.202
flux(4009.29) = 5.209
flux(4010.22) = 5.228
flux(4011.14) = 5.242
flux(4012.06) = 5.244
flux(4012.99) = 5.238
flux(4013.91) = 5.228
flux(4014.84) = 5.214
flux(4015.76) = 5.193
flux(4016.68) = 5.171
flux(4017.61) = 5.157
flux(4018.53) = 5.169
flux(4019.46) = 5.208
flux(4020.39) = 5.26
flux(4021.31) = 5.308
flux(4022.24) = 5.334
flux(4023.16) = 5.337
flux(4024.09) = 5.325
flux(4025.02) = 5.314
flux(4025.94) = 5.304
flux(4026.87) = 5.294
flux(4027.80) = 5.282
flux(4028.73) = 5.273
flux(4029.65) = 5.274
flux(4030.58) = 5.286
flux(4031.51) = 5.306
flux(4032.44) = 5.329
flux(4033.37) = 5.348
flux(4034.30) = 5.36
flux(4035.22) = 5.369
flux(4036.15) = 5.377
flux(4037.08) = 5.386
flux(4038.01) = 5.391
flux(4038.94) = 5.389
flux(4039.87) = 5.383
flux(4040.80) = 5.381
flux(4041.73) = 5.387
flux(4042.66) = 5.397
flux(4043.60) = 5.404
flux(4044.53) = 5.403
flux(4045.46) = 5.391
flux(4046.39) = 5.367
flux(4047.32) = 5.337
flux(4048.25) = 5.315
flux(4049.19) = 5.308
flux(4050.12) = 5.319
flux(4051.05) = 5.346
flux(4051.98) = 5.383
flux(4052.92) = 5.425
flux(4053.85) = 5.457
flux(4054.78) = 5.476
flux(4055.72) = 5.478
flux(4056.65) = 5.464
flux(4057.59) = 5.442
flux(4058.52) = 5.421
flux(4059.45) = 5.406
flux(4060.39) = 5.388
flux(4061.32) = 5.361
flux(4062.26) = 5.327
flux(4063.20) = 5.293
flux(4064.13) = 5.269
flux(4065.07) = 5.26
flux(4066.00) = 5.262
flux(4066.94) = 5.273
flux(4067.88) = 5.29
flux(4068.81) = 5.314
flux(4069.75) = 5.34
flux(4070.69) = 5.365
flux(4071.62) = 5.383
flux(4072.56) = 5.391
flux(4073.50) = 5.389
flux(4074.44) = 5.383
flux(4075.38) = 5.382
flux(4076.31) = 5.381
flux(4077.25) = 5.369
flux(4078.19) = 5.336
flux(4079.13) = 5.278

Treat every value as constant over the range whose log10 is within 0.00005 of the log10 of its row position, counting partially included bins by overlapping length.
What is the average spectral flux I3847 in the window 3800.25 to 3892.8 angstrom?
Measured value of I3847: 9.57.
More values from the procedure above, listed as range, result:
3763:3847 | 11.2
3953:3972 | 5.46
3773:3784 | 10.2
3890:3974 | 6.19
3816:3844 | 10.5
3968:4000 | 5.34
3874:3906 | 7.47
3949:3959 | 5.69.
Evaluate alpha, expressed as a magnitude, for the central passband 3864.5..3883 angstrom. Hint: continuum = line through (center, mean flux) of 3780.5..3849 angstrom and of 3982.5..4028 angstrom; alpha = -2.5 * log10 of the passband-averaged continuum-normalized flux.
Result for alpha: 0.15 mag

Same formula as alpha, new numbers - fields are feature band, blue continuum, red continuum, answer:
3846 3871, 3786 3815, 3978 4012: 0.13 mag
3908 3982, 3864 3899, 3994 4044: 0.14 mag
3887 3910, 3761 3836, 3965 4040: 0.19 mag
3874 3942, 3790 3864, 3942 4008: 0.14 mag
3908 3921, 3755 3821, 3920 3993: 0.11 mag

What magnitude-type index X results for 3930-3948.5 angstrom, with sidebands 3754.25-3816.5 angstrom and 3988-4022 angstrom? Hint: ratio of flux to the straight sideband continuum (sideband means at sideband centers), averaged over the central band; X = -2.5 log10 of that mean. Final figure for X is 0.23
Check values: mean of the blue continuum 11.9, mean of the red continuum 5.25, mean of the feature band 5.87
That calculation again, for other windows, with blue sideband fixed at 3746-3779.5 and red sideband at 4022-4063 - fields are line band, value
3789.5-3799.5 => -0.09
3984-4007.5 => 0.21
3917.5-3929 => 0.26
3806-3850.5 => -0.04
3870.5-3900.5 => 0.16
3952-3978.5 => 0.28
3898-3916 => 0.23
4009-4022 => 0.15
